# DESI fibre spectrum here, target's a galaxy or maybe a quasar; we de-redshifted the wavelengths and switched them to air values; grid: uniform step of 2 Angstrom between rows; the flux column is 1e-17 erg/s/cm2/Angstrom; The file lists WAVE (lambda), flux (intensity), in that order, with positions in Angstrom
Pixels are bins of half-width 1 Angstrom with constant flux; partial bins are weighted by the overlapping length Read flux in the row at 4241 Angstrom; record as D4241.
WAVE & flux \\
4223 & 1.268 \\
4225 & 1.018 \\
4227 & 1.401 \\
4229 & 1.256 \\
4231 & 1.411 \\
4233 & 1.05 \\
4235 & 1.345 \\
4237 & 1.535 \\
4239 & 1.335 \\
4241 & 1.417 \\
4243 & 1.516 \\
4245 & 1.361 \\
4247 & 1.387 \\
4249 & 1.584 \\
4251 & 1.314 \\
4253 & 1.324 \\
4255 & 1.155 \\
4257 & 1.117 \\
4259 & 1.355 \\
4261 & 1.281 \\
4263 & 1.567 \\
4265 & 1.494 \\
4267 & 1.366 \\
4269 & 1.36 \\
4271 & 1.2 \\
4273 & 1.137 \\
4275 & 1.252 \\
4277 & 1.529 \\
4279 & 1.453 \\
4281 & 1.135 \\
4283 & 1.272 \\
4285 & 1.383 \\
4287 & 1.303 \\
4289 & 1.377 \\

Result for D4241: 1.417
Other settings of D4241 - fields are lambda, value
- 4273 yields 1.137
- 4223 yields 1.268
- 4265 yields 1.494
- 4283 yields 1.272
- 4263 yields 1.567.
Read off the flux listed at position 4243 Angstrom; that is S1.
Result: 1.516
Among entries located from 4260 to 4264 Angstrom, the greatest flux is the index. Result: 1.567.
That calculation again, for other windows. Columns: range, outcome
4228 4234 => 1.411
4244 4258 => 1.584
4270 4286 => 1.529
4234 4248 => 1.535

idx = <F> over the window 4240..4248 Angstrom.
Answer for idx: 1.42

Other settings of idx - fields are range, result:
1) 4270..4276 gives 1.2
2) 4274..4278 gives 1.39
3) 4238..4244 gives 1.42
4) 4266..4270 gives 1.36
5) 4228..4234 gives 1.24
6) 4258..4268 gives 1.41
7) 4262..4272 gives 1.4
